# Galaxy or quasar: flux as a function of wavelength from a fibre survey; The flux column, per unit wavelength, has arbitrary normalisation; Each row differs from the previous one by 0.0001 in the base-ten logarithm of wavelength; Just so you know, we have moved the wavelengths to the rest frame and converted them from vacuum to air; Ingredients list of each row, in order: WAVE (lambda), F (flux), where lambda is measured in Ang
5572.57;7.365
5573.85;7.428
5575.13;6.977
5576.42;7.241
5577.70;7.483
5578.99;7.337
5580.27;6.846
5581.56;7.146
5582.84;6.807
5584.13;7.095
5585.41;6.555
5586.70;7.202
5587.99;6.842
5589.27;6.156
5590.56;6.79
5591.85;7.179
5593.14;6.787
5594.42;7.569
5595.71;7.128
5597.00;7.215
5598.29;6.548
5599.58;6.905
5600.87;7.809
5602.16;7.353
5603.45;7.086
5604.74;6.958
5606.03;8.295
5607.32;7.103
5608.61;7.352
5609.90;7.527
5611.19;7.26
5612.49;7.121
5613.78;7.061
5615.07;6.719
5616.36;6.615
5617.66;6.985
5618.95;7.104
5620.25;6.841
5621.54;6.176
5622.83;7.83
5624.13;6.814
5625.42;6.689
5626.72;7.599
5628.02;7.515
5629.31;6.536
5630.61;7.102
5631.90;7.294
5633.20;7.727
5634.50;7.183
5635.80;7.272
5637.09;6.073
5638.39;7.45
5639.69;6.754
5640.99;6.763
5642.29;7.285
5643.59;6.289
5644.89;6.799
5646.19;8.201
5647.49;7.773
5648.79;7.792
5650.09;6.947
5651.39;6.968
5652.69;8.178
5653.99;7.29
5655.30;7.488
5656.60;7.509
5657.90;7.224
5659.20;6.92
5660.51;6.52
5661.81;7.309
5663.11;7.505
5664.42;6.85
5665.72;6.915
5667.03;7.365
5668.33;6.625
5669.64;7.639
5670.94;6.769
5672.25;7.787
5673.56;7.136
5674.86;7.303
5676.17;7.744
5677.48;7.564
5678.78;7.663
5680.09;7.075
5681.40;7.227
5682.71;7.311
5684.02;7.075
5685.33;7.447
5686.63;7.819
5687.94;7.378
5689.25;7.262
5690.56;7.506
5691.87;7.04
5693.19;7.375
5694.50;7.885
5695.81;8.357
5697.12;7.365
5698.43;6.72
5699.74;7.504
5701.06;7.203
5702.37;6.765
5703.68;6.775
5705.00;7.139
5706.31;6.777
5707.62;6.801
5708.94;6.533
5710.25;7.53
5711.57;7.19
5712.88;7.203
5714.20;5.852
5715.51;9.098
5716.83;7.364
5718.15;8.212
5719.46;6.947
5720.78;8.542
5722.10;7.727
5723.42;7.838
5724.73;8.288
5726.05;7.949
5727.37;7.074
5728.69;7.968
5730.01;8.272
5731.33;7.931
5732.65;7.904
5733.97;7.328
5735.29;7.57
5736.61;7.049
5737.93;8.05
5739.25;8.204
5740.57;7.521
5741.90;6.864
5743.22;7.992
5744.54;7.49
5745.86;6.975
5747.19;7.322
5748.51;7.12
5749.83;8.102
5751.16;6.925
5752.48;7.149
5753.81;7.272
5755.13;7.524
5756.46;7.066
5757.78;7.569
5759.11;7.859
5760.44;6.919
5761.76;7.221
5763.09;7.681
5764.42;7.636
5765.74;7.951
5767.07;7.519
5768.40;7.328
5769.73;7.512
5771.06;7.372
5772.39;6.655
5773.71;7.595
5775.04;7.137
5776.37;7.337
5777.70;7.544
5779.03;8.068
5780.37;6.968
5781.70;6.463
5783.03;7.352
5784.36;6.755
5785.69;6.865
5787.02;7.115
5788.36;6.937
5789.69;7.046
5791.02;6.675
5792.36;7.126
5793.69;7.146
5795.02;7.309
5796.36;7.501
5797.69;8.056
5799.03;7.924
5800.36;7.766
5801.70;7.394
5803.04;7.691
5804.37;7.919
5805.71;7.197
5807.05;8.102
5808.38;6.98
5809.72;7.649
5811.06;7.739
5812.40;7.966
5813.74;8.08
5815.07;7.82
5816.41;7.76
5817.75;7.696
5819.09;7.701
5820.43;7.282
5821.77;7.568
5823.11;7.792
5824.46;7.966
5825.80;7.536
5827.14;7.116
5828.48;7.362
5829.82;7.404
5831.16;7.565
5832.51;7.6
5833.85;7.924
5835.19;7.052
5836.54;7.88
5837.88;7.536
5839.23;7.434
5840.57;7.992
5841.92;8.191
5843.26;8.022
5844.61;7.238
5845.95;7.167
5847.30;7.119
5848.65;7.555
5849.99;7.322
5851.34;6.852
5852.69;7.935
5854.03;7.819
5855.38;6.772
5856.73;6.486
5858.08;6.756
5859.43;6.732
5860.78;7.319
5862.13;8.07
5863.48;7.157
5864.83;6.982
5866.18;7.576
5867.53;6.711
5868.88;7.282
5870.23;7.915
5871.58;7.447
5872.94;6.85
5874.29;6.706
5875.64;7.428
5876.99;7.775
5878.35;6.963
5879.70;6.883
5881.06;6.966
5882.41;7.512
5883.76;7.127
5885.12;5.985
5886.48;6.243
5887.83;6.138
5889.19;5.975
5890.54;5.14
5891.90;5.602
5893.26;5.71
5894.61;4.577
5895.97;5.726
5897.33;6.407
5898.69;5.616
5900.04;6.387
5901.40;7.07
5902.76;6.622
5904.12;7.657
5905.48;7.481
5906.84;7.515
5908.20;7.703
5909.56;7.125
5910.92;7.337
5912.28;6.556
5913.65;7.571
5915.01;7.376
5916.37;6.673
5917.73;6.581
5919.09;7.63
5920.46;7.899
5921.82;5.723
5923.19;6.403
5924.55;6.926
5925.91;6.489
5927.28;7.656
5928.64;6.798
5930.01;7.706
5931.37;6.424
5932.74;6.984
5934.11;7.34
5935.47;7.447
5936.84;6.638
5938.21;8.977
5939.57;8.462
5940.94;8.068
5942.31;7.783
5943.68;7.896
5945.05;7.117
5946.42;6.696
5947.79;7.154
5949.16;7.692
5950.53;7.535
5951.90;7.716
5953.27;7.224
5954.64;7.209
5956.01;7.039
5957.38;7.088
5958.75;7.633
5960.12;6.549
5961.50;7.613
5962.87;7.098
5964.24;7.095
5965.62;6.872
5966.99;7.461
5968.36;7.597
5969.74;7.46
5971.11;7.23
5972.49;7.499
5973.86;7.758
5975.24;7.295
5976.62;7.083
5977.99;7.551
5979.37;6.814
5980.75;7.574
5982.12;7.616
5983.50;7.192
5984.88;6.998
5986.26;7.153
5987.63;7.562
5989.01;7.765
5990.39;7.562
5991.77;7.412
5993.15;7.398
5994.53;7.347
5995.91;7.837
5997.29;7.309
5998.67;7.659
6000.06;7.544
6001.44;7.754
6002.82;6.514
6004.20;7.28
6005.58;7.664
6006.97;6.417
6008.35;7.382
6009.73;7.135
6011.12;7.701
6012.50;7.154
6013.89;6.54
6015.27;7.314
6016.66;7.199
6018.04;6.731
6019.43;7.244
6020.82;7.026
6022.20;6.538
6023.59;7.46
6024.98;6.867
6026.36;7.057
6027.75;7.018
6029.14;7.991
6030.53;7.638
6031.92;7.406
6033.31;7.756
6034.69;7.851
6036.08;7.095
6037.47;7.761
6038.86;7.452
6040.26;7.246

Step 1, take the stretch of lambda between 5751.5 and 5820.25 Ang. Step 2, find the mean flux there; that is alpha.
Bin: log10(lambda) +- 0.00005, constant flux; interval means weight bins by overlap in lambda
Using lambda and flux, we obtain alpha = 7.42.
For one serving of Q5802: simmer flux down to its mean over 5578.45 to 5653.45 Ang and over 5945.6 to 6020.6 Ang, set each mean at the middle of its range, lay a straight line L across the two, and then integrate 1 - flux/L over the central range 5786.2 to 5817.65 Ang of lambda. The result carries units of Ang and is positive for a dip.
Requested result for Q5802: -1.4 Ang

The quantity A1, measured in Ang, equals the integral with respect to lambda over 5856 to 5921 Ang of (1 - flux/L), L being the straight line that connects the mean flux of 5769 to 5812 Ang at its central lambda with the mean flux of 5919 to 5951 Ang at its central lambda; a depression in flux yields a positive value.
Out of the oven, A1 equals 4.13 Ang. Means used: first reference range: 7.34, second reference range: 7.3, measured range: 6.85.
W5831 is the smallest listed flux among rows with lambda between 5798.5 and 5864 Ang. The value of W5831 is 6.486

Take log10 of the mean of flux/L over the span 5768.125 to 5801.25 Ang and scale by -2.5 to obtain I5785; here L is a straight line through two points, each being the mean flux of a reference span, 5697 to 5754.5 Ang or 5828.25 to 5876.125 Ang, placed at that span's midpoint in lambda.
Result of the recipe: 0.02 mag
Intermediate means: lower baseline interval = 7.44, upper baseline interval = 7.37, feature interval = 7.26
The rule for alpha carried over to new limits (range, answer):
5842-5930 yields 6.93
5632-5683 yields 7.23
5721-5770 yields 7.57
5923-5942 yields 7.34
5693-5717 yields 7.23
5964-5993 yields 7.36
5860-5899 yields 6.69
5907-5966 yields 7.25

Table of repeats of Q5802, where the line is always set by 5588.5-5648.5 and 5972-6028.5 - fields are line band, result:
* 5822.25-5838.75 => -0.8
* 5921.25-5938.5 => 0.6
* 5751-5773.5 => -0.7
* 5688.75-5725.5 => -1.3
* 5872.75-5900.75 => 3.3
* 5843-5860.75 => 0.0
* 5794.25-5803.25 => -0.6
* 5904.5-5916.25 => -0.1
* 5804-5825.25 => -1.5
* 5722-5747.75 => -1.8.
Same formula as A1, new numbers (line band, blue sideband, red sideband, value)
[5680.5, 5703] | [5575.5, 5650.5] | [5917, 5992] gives -0.68 Ang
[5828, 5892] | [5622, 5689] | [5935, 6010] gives 1.47 Ang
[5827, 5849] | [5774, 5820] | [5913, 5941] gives -0.55 Ang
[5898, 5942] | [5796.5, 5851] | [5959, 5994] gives 1.66 Ang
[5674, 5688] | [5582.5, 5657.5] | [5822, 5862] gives -0.40 Ang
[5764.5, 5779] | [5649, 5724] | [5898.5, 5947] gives -0.32 Ang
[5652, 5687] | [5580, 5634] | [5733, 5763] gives -0.34 Ang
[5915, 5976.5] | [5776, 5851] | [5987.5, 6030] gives 0.51 Ang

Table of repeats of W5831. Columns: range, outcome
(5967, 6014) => 6.417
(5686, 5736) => 5.852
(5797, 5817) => 6.98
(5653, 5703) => 6.52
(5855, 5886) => 5.985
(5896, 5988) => 5.616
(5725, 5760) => 6.864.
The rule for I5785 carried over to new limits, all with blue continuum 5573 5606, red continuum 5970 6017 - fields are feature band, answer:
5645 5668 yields -0.03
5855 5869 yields 0.03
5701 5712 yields 0.03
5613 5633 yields 0.01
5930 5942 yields -0.04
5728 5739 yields -0.09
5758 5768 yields -0.05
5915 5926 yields 0.07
